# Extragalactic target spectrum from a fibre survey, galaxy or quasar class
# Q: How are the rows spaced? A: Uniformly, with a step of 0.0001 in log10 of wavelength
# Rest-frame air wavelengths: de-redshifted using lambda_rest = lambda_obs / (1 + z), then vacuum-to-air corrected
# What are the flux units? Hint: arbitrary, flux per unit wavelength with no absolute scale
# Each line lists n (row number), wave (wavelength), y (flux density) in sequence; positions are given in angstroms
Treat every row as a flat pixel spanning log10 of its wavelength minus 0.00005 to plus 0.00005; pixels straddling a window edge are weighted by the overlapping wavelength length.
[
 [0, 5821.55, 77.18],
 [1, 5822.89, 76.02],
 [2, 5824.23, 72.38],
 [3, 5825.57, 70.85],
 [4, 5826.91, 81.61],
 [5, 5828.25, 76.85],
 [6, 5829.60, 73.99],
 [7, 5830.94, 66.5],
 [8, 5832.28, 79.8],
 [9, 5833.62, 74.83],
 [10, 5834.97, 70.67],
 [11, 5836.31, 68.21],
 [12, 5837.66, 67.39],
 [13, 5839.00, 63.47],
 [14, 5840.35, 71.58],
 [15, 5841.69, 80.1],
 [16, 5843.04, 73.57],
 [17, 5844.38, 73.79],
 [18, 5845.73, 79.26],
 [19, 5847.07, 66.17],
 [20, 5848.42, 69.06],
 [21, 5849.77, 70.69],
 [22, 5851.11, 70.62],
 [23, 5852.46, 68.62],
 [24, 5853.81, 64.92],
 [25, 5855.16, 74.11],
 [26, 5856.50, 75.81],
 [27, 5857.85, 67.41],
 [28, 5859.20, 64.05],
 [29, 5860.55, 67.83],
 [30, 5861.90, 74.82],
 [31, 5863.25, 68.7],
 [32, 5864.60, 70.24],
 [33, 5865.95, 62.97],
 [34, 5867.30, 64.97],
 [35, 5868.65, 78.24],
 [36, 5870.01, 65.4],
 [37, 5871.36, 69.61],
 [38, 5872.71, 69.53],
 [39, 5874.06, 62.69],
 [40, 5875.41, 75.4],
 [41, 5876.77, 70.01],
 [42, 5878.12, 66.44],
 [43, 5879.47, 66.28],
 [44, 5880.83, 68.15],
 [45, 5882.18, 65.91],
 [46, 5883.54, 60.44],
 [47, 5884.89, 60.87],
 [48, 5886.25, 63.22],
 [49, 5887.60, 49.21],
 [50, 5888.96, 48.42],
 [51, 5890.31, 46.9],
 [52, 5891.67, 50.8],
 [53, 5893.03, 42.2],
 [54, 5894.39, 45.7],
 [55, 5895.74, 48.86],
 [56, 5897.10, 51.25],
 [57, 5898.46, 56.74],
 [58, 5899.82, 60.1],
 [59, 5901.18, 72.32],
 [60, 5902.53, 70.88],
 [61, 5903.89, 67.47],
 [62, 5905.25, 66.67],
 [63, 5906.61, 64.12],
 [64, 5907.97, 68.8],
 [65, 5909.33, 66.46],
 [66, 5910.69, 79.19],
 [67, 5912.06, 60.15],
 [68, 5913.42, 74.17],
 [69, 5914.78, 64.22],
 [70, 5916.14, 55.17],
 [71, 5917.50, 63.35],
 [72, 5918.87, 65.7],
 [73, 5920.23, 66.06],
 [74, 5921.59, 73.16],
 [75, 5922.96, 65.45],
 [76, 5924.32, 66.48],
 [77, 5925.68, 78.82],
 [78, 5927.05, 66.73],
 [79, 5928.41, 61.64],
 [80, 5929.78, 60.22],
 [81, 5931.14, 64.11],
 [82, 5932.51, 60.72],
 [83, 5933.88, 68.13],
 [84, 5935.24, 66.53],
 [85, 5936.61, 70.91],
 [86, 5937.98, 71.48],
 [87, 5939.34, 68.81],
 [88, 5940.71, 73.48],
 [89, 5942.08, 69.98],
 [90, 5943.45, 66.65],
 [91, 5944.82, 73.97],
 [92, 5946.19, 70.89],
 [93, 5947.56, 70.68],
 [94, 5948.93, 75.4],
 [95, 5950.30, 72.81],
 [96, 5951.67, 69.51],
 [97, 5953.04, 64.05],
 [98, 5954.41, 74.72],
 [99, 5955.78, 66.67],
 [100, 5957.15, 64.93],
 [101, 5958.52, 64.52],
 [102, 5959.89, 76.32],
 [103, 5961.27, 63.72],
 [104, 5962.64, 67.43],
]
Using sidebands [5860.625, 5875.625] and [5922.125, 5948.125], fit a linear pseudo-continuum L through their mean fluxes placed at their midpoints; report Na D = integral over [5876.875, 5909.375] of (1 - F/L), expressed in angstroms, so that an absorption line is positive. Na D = 4.3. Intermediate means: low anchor 69.1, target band 59.6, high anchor 68.2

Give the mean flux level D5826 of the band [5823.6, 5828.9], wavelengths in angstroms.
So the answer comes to 75.5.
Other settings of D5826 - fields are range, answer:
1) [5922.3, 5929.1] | 67.9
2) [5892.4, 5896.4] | 45.7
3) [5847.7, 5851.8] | 70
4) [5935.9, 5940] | 70.4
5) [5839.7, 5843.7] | 75.1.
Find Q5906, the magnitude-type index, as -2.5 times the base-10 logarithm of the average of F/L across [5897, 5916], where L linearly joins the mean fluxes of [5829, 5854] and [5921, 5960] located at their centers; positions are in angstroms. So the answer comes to 0.06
